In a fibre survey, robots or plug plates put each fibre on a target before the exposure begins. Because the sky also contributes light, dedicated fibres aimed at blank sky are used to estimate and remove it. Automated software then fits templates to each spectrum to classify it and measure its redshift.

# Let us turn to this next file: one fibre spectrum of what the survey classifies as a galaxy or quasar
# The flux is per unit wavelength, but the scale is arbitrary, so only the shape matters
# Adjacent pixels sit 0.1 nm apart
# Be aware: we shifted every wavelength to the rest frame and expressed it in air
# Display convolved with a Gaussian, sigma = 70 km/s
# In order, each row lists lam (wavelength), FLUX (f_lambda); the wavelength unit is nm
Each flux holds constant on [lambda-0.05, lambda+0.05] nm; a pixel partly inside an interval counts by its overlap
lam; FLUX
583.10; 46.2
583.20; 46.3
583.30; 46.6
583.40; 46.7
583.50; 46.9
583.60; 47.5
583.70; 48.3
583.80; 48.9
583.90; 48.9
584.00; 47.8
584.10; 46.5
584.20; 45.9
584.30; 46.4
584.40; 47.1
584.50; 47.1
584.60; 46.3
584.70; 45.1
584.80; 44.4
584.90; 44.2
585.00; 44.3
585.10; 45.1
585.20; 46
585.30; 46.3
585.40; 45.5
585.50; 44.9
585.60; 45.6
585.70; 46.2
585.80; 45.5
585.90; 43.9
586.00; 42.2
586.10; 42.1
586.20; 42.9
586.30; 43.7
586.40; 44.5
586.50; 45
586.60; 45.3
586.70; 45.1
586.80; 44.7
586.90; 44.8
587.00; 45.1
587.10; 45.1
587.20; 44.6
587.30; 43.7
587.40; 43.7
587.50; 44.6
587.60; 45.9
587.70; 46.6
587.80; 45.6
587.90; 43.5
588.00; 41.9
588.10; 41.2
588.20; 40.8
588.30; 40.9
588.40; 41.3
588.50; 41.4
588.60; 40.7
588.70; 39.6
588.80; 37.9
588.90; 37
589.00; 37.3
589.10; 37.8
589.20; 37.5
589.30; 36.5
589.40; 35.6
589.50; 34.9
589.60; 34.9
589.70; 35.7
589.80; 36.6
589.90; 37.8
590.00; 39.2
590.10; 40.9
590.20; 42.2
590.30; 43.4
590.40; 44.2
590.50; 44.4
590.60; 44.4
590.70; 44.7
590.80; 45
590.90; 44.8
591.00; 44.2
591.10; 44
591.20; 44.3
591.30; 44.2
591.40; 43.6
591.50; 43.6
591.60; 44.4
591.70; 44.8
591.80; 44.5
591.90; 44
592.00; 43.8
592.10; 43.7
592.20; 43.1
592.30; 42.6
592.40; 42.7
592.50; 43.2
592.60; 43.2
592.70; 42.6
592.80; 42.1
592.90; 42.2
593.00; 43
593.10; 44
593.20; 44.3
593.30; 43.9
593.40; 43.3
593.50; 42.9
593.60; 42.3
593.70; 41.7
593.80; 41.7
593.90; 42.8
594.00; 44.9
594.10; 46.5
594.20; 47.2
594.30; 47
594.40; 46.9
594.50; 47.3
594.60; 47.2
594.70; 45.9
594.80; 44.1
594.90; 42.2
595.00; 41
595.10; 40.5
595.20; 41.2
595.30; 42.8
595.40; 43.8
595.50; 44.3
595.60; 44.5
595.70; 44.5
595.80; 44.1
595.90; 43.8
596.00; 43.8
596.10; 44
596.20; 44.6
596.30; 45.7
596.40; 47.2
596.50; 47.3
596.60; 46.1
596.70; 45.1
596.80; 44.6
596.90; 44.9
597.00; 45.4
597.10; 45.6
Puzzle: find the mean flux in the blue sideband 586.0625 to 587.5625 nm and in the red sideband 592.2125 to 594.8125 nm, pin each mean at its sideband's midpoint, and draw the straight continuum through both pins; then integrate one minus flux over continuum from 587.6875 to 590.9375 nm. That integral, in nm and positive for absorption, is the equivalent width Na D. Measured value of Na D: 0.28 nm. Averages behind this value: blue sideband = 44.4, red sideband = 44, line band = 40.4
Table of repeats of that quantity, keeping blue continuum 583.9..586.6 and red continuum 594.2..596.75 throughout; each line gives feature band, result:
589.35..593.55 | 0.232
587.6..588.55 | 0.049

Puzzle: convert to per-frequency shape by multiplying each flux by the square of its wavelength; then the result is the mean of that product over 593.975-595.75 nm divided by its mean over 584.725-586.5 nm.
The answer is 1.03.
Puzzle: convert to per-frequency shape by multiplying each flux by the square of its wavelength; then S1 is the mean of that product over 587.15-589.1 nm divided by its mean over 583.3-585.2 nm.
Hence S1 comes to 0.9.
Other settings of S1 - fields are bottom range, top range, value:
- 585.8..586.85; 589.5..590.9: 0.94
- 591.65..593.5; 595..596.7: 1.03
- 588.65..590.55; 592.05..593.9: 1.12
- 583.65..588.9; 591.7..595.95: 1.01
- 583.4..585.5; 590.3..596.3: 0.98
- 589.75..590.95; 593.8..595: 1.09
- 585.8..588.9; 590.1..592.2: 1.03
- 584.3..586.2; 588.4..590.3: 0.86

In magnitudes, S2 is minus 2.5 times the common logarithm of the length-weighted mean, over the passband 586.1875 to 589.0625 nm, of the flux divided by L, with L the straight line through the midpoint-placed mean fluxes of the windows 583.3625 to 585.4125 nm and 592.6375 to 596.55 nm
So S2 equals 0.069 mag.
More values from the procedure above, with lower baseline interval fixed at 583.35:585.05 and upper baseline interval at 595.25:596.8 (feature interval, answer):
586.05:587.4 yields 0.05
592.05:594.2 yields 0.05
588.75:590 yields 0.24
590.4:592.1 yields 0.03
